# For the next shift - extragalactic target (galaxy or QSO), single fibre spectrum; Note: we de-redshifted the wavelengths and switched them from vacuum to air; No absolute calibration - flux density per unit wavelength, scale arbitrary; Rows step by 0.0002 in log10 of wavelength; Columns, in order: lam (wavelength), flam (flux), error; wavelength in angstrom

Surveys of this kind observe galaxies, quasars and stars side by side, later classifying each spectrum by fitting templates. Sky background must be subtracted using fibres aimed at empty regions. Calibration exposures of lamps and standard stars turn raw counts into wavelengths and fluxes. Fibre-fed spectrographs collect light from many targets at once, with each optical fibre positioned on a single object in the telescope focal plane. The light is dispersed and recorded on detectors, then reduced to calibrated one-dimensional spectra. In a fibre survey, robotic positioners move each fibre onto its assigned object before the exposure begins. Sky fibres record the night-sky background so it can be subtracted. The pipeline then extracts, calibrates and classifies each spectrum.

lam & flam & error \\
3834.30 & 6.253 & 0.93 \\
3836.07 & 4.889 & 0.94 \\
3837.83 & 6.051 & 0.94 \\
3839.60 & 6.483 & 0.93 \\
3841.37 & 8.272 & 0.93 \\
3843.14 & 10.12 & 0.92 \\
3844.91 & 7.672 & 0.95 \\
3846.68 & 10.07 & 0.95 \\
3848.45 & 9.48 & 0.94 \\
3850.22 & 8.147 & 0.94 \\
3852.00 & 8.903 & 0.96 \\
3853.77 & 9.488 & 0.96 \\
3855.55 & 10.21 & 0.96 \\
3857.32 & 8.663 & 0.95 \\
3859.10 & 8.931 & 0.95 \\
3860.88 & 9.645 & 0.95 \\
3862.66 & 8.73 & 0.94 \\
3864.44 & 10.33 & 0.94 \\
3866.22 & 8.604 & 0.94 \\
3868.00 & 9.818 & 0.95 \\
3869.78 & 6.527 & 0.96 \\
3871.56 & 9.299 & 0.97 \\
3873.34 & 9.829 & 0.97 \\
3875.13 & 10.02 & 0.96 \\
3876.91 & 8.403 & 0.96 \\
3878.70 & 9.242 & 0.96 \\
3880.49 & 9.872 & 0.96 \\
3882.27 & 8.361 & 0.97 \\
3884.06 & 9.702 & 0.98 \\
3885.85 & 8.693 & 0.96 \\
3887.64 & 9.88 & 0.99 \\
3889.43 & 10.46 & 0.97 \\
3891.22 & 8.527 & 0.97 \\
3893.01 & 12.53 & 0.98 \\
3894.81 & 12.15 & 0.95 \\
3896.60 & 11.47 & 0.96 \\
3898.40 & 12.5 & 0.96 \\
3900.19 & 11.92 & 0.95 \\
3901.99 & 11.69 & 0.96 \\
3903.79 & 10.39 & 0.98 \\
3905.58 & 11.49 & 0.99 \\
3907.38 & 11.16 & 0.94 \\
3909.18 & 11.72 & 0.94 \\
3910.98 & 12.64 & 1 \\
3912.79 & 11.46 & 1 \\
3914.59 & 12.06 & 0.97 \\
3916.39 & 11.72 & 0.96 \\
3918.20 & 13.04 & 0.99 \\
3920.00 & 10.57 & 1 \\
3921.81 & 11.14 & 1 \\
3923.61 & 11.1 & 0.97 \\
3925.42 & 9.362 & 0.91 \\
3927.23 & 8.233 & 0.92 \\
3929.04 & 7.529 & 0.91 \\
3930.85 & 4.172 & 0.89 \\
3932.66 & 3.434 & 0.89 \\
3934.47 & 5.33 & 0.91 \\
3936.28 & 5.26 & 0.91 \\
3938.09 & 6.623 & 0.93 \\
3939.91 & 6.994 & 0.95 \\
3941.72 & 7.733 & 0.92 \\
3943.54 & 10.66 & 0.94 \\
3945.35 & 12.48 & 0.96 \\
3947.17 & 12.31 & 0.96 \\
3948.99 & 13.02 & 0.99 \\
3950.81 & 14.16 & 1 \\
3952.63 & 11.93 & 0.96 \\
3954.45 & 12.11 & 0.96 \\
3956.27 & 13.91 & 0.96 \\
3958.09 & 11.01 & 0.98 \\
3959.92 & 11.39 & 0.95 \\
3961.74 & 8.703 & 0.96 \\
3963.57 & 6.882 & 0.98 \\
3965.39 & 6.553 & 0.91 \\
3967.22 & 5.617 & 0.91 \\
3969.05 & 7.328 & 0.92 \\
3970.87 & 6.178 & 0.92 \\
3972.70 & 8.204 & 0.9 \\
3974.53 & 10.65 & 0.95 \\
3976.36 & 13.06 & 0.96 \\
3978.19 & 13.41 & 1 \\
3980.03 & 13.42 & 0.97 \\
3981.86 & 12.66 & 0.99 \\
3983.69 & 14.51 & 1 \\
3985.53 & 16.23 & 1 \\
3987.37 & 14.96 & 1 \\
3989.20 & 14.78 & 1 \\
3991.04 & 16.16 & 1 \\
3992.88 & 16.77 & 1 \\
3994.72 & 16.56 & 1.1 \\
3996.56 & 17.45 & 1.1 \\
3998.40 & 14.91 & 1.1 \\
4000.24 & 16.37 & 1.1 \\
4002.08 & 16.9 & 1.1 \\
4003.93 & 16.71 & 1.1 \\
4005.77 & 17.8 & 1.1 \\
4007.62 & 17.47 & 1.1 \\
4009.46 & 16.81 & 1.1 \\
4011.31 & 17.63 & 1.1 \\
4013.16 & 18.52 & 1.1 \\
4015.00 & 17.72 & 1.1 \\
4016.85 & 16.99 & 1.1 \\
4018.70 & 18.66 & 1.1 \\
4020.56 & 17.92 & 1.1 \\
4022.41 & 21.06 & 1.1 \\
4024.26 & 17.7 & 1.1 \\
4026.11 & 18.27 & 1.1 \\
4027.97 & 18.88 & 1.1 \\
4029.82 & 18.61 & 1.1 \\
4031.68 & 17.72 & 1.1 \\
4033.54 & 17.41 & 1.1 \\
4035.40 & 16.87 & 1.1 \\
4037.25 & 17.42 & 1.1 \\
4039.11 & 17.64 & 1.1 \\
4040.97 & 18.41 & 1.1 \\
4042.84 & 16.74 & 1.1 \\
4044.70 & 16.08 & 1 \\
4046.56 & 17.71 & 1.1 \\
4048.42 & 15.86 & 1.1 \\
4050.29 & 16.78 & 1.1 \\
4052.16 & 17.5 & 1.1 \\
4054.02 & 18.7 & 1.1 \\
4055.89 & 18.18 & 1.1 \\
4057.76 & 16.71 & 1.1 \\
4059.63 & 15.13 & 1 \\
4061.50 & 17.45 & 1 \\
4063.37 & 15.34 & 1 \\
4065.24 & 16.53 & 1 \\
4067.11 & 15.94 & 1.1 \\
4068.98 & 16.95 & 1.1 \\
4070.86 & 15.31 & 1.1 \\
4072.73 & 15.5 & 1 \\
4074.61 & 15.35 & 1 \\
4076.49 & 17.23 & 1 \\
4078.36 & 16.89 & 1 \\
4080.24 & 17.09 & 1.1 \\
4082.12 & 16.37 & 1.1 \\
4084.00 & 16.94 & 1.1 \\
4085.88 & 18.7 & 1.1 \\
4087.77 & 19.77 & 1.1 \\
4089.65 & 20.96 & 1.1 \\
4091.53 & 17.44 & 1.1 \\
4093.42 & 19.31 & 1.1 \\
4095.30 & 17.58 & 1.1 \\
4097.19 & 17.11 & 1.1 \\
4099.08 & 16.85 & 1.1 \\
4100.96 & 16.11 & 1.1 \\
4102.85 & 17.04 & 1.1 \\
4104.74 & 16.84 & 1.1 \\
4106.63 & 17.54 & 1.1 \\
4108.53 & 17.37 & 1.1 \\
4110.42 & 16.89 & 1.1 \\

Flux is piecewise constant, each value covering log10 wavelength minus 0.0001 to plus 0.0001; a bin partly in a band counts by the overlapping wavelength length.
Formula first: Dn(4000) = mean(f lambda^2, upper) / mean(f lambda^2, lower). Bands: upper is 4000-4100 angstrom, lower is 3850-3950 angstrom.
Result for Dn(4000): 1.9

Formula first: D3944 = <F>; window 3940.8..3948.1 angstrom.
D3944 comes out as 10.8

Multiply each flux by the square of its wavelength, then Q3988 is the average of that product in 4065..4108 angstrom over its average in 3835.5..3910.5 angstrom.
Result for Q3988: 2.0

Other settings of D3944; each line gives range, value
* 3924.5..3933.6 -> 6.54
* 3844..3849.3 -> 9.08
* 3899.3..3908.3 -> 11.3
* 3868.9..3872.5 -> 7.96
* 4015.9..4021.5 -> 17.8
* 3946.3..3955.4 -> 12.7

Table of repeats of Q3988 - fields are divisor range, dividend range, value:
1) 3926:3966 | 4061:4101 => 2.01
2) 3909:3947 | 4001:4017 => 1.97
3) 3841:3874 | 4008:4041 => 2.15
